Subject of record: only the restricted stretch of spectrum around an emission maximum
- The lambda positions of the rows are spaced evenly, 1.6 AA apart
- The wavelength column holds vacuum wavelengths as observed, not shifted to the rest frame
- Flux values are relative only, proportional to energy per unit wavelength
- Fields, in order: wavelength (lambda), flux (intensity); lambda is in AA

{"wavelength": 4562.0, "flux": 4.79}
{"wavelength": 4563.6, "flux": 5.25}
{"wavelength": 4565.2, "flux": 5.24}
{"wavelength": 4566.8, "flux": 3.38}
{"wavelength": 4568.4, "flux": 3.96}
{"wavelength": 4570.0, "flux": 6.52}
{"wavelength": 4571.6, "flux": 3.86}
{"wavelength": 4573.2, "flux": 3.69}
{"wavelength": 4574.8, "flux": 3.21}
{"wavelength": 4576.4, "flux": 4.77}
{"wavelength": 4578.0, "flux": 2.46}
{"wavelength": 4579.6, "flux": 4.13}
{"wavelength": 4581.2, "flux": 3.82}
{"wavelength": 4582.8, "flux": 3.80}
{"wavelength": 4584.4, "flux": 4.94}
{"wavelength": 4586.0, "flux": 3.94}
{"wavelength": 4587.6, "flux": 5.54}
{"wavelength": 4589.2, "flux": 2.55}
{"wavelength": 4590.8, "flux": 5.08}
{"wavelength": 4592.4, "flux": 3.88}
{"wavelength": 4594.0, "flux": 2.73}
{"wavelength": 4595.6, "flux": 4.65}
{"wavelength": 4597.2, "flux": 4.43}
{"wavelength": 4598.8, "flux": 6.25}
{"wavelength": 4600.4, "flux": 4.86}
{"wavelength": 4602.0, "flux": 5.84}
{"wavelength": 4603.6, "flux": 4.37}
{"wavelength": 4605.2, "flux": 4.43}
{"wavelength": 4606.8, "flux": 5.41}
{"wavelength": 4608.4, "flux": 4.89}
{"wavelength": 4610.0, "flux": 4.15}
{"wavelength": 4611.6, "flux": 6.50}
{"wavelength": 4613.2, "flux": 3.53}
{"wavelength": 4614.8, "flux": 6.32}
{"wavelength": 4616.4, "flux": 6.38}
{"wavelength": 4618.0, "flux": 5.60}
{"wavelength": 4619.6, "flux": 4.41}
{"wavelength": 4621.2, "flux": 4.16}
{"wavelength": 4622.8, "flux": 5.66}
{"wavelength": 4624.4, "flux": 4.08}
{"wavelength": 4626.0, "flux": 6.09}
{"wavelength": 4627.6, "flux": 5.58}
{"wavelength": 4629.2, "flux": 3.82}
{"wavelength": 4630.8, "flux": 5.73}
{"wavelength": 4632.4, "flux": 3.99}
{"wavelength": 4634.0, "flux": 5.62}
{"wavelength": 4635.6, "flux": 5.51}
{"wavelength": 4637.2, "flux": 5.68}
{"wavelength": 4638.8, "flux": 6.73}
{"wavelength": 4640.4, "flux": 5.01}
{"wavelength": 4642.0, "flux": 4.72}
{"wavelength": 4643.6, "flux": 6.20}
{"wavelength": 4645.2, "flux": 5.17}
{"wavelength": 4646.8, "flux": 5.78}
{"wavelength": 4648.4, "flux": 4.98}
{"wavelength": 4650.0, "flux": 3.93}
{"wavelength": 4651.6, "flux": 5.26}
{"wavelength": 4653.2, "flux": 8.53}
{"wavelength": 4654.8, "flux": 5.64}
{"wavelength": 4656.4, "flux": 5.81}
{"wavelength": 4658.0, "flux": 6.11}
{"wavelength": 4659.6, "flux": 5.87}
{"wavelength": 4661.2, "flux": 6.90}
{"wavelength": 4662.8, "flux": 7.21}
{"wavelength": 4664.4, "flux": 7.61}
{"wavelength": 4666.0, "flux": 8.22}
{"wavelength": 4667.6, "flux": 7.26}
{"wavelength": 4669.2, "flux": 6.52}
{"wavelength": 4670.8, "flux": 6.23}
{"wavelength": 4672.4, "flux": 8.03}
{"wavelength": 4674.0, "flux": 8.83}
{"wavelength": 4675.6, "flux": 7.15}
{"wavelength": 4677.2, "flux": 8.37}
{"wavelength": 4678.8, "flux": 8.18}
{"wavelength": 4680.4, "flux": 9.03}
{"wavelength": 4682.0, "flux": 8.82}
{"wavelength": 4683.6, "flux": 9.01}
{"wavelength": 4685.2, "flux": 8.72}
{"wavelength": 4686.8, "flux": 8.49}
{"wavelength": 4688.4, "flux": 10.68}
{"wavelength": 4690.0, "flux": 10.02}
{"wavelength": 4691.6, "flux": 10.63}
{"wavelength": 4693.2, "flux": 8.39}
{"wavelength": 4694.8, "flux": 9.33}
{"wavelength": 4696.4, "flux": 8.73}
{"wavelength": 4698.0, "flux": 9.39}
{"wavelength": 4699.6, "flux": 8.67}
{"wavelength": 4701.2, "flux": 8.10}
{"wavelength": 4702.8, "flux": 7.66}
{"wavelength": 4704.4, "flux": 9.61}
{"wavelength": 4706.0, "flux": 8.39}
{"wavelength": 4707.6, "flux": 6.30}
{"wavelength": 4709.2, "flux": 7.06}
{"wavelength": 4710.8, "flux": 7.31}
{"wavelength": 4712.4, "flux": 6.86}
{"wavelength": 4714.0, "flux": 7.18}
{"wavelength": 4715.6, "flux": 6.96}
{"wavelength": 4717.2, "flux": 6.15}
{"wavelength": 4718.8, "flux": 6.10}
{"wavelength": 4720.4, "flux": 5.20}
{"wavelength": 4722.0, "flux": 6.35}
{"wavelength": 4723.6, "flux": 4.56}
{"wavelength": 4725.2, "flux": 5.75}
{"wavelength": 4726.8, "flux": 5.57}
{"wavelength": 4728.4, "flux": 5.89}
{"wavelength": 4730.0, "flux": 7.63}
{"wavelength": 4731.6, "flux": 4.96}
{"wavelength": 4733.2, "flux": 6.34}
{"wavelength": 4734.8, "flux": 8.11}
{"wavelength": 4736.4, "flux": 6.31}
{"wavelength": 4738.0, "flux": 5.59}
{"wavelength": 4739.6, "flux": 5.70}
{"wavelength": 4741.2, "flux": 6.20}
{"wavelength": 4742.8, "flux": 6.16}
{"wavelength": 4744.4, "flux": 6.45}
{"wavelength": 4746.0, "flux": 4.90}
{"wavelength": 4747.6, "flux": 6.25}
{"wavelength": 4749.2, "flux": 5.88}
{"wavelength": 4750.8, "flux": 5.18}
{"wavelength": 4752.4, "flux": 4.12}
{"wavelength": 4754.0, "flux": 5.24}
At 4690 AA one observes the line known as C IV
